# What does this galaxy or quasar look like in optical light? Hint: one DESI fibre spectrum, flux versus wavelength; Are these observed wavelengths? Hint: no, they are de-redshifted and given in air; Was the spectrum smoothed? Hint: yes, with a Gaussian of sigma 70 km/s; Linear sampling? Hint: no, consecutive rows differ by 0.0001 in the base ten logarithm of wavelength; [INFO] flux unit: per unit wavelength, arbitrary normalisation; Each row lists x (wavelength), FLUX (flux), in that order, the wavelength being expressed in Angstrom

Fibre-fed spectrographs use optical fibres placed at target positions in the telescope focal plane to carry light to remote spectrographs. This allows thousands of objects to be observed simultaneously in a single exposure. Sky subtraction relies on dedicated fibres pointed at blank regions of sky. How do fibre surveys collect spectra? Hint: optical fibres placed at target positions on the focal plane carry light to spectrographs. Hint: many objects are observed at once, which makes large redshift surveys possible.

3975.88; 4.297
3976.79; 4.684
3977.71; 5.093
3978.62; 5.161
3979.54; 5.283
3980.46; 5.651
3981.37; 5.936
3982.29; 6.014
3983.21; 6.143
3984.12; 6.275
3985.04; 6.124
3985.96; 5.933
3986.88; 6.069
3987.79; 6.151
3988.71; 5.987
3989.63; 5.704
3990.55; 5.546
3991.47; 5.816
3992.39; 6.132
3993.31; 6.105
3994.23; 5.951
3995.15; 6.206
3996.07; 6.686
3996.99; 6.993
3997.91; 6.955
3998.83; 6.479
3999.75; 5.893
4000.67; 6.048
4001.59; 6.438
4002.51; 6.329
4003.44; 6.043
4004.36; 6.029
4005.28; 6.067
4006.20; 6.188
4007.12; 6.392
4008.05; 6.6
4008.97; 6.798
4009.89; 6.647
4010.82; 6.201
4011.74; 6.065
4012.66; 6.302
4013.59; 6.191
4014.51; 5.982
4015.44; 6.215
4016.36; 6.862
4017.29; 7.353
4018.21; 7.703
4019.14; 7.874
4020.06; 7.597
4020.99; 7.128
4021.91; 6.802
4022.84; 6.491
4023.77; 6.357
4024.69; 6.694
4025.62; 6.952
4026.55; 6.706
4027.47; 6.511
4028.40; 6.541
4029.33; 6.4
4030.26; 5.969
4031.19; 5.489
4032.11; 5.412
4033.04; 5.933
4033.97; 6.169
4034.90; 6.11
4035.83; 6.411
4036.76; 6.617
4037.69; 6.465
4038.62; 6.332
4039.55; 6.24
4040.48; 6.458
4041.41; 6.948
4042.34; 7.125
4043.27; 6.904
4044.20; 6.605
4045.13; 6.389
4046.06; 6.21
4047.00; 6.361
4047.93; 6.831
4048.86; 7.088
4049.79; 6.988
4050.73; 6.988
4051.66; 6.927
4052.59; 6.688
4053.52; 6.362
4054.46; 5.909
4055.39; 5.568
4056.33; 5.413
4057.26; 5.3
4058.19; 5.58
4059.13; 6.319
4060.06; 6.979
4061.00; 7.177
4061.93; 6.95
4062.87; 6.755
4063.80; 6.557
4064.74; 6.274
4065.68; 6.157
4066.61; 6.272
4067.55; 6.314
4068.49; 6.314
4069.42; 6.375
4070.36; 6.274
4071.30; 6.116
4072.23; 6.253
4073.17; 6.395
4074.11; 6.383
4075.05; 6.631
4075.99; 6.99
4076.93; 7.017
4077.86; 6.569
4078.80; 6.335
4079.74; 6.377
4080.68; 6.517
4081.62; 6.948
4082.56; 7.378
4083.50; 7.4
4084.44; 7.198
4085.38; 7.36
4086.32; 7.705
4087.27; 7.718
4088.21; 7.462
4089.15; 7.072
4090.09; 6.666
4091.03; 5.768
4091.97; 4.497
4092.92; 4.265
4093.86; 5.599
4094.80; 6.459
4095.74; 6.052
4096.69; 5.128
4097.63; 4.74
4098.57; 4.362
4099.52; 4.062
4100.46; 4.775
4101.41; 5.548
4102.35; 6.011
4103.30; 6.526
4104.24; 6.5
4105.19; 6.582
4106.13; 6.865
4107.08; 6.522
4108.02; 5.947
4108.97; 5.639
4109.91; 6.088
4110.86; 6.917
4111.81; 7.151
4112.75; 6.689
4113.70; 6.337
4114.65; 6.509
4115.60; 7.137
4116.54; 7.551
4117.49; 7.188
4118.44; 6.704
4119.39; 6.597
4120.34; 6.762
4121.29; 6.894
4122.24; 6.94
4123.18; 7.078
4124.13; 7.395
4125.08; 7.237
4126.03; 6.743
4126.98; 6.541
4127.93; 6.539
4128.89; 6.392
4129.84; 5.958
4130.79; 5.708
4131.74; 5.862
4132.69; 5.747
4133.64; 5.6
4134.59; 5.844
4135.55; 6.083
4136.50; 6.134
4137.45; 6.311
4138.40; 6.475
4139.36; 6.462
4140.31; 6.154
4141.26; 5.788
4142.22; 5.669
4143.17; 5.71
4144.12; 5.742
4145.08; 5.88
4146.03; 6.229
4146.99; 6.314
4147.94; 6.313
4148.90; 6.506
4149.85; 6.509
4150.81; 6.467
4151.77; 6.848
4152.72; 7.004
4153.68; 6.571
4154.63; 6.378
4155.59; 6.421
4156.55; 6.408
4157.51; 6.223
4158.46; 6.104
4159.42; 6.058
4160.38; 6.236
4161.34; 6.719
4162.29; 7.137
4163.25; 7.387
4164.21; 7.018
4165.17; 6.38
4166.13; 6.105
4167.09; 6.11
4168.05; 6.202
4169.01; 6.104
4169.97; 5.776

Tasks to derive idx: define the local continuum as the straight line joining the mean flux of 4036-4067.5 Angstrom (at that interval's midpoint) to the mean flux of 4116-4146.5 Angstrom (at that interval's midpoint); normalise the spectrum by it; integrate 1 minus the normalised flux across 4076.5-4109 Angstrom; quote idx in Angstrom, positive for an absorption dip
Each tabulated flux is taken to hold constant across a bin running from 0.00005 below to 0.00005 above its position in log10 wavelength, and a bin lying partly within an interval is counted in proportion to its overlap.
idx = 1.0 Angstrom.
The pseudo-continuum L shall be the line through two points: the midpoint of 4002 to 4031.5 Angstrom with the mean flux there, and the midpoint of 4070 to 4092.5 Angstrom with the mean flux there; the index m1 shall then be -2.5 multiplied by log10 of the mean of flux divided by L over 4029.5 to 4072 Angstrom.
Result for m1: 0.04 mag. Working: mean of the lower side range 6.55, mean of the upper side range 6.7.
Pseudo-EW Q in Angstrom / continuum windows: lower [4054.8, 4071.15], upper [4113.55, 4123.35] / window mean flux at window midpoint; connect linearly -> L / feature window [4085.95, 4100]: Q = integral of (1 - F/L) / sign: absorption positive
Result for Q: 1.7 Angstrom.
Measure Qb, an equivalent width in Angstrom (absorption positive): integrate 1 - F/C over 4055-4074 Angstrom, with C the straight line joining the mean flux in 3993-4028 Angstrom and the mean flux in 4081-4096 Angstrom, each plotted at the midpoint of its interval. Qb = 0.9 Angstrom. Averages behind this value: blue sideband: 6.55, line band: 6.27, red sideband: 6.6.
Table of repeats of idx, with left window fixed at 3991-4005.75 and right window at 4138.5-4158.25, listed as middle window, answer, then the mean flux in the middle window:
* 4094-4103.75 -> 1.40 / 5.37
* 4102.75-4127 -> -1.77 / 6.73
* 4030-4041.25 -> 0.19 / 6.16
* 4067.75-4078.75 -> -0.36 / 6.48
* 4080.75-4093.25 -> -0.94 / 6.74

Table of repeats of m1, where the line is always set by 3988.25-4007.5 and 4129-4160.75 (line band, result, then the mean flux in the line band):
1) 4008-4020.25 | -0.091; 6.73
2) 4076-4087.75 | -0.141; 7.04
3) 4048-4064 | -0.046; 6.45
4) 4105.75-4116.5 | -0.066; 6.57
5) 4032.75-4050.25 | -0.061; 6.54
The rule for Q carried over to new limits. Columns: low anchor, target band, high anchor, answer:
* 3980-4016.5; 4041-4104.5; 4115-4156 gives -0.2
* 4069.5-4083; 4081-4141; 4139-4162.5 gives 0.9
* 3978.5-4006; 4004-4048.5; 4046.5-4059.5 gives -2.2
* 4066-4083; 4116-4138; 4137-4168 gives -0.3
